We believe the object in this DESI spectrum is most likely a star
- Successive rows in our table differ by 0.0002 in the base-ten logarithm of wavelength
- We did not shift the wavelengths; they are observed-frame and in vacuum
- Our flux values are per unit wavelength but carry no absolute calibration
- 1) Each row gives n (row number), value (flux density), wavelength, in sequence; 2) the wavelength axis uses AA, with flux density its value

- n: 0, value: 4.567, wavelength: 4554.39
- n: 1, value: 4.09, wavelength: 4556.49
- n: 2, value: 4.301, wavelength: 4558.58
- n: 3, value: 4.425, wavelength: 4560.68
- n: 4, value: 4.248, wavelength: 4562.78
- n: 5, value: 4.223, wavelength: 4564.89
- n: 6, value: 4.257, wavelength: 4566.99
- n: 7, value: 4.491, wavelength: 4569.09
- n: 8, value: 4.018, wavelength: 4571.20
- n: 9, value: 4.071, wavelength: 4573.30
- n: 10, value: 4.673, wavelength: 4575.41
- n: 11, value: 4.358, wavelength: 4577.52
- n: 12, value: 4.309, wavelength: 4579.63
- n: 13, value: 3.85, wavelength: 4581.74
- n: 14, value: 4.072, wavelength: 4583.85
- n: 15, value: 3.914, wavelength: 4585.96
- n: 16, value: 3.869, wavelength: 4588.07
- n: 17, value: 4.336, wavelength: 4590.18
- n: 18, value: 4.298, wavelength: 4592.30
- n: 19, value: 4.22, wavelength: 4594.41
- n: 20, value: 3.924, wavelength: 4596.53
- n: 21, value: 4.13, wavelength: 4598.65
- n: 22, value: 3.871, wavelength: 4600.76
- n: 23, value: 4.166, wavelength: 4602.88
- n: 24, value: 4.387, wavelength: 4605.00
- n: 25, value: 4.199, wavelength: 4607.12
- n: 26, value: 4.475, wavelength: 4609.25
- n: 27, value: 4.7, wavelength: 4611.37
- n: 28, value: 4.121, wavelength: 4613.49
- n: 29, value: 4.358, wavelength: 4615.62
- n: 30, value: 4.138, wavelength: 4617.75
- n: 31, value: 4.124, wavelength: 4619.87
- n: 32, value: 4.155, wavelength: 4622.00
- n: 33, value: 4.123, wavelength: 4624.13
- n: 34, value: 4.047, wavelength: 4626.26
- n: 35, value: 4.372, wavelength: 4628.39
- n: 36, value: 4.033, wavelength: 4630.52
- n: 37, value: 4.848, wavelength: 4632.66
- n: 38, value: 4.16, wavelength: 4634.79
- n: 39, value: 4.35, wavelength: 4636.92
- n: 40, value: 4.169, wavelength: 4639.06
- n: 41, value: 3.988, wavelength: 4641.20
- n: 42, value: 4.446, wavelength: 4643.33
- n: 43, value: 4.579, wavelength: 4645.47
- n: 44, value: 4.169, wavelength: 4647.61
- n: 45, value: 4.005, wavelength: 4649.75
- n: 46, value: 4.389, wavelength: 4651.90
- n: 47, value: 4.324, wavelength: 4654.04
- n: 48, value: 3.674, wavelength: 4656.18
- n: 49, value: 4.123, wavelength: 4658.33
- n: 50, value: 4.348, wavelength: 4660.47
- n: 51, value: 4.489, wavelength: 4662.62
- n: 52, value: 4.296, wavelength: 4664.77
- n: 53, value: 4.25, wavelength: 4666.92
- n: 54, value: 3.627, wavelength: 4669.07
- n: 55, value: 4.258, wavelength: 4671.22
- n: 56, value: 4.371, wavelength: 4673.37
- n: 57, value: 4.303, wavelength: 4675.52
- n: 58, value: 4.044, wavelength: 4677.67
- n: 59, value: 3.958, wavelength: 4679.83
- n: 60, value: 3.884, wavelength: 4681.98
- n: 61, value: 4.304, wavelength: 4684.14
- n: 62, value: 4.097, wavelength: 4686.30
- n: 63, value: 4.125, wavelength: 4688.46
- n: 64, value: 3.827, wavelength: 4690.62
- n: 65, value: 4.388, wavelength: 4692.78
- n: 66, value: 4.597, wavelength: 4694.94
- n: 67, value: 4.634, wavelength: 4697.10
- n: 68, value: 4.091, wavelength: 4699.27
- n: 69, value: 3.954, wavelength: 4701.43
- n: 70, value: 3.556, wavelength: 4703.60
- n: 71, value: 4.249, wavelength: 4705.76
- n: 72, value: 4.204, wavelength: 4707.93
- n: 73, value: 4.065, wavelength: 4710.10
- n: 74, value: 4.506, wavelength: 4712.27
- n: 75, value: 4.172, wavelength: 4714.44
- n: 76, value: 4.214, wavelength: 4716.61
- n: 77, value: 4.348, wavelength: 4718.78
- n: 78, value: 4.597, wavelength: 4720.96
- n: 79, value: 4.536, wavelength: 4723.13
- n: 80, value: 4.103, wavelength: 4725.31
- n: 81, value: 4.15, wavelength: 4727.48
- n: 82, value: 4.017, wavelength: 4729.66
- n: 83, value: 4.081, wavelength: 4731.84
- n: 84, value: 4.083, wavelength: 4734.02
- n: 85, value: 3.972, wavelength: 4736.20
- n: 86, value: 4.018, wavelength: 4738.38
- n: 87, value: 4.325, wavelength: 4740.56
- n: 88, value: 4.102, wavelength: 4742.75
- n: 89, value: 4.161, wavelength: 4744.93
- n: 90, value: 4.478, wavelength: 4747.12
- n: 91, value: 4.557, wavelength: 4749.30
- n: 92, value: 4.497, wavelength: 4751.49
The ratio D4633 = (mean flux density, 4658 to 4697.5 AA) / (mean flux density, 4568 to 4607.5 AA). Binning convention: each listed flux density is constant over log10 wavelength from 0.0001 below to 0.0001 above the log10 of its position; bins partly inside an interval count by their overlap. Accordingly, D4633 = 1.01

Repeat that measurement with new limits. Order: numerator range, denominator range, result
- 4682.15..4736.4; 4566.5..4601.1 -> 1.01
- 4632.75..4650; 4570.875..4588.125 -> 1.03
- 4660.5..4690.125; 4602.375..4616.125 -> 0.96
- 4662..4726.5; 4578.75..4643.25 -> 1.00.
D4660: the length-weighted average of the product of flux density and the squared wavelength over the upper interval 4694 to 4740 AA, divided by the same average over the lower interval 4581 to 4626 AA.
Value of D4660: 1.06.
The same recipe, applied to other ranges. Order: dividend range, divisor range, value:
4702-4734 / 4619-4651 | 1.02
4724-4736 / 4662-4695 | 1.00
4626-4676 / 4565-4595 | 1.04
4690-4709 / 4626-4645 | 1.00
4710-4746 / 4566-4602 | 1.08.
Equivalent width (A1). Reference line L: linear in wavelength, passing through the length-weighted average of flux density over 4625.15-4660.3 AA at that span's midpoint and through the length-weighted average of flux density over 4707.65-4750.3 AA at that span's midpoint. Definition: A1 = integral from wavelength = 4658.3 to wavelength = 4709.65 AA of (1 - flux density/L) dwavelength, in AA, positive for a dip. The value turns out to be 0.8 AA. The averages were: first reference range 4.23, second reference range 4.23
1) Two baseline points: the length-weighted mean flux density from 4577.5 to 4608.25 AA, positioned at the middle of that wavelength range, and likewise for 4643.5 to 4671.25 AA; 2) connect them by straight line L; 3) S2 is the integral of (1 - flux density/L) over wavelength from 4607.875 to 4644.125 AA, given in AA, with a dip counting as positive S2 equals -0.9 AA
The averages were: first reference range 4.12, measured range 4.27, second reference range 4.2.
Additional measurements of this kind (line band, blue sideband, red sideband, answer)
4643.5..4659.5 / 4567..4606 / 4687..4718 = -0.07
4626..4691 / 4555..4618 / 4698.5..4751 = 0.19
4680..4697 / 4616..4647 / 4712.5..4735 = 0.23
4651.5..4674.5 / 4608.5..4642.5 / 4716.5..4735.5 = 0.32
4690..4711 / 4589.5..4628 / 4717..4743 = 0.18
